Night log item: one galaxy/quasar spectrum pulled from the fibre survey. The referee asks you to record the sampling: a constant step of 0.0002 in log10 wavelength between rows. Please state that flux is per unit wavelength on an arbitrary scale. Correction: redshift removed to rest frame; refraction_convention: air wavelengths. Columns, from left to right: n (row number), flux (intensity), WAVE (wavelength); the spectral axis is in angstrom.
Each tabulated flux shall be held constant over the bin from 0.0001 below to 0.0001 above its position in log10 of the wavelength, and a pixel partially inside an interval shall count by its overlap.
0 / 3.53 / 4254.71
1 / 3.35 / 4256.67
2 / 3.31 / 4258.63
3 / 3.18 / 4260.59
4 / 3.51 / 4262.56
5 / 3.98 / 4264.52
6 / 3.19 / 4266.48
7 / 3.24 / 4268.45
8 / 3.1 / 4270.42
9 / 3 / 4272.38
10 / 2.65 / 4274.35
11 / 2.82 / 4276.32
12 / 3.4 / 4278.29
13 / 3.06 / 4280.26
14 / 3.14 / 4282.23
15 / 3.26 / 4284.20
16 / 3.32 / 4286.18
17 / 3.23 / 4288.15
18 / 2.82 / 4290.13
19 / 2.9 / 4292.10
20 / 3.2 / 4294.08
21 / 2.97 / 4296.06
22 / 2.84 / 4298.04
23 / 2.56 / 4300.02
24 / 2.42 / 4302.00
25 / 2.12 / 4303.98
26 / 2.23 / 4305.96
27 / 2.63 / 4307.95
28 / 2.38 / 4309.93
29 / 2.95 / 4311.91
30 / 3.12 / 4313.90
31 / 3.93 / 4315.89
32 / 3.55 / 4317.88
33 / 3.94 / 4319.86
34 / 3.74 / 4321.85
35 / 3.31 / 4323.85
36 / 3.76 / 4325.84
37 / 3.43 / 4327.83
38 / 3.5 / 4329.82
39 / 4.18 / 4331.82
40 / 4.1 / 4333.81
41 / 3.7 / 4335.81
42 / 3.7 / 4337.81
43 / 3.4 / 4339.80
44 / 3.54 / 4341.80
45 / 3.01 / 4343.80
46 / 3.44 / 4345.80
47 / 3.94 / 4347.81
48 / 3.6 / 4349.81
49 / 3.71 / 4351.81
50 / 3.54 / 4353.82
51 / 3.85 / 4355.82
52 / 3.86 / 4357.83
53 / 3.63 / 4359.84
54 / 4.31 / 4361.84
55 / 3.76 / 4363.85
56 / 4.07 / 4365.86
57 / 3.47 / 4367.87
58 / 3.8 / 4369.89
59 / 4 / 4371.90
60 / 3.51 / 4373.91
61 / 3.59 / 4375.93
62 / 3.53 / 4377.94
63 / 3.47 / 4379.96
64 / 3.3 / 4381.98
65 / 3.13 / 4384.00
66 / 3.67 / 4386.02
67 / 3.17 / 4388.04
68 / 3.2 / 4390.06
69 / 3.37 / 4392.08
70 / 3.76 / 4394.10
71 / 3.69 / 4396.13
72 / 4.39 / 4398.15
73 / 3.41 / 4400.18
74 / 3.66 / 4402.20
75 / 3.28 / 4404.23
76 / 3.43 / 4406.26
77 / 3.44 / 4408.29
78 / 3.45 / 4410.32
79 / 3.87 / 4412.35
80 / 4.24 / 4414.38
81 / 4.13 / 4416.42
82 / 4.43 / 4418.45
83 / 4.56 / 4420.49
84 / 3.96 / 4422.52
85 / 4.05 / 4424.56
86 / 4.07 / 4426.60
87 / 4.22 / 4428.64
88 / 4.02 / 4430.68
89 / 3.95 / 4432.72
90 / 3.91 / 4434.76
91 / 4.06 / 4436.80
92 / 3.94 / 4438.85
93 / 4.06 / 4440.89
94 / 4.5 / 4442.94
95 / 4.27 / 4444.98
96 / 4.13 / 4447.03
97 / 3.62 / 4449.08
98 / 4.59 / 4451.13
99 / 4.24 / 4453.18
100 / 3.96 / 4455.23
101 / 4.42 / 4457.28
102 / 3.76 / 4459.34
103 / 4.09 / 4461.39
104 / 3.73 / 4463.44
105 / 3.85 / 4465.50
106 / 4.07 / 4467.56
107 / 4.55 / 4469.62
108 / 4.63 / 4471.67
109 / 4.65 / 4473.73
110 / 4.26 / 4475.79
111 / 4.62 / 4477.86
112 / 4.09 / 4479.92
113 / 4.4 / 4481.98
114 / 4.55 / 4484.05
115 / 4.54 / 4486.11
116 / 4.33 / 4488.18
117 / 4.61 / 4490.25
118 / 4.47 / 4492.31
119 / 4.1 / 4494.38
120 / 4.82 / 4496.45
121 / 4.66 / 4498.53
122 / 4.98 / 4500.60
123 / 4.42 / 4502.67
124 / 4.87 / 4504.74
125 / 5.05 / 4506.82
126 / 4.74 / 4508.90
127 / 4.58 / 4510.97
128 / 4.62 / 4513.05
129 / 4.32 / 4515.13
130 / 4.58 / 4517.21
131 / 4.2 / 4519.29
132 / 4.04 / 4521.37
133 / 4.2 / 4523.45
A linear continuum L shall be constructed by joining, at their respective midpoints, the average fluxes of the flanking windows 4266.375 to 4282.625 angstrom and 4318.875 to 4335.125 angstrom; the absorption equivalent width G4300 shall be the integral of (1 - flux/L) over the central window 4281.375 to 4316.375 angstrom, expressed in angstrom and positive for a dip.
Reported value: 5.1 angstrom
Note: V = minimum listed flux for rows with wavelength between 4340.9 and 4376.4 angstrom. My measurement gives 3.01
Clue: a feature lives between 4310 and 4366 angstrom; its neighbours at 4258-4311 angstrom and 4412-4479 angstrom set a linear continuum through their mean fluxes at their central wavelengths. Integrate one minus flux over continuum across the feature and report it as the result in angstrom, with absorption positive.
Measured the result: -4.4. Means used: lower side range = 2.98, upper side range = 4.17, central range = 3.64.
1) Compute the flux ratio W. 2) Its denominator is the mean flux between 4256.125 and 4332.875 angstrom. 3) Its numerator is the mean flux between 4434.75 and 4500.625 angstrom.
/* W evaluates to 1.4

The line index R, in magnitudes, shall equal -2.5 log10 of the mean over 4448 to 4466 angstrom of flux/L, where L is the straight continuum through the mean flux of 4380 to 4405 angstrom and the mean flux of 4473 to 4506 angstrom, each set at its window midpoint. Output 0.039 mag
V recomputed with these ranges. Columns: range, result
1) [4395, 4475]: 3.28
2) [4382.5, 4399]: 3.13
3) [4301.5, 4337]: 2.12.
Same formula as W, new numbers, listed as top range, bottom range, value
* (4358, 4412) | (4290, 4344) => 1.12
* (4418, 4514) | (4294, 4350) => 1.32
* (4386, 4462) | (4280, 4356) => 1.20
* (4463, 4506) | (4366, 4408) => 1.25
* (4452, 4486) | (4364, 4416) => 1.18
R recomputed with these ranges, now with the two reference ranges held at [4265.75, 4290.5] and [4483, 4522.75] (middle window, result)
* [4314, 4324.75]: -0.09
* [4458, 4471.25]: 0.07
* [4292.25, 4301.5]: 0.13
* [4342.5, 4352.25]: 0.01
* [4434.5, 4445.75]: 0.00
